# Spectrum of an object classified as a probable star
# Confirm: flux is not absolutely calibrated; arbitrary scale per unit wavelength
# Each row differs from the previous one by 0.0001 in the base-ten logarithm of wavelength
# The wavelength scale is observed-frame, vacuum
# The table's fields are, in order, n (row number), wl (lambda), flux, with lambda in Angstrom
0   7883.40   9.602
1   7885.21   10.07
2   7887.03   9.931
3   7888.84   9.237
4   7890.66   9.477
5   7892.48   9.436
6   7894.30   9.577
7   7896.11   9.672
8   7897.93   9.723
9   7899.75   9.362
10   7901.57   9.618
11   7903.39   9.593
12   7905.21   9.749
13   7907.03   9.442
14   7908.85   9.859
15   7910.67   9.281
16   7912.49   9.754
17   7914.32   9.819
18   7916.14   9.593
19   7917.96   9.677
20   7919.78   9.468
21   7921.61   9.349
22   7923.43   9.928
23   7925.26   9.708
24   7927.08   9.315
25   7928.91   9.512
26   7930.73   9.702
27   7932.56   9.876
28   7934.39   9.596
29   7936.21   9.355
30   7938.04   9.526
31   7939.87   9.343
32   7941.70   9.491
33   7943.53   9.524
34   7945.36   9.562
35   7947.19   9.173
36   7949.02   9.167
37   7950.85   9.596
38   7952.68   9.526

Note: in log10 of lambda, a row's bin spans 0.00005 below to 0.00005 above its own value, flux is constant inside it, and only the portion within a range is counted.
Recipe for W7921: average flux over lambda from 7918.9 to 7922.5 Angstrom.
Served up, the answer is 9.39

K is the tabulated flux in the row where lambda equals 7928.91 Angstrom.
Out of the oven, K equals 9.512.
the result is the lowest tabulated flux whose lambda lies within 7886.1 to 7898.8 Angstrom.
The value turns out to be 9.237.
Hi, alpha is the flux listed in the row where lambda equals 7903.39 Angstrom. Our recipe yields 9.593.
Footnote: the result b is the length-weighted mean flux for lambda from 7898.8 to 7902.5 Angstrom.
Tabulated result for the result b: 9.49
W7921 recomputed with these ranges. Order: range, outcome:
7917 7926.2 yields 9.63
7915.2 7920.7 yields 9.59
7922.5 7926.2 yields 9.82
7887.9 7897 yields 9.49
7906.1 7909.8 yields 9.65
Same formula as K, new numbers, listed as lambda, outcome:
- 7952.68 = 9.526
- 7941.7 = 9.491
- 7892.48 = 9.436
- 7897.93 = 9.723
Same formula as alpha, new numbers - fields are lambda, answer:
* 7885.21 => 10.07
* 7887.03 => 9.931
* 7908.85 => 9.859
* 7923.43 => 9.928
